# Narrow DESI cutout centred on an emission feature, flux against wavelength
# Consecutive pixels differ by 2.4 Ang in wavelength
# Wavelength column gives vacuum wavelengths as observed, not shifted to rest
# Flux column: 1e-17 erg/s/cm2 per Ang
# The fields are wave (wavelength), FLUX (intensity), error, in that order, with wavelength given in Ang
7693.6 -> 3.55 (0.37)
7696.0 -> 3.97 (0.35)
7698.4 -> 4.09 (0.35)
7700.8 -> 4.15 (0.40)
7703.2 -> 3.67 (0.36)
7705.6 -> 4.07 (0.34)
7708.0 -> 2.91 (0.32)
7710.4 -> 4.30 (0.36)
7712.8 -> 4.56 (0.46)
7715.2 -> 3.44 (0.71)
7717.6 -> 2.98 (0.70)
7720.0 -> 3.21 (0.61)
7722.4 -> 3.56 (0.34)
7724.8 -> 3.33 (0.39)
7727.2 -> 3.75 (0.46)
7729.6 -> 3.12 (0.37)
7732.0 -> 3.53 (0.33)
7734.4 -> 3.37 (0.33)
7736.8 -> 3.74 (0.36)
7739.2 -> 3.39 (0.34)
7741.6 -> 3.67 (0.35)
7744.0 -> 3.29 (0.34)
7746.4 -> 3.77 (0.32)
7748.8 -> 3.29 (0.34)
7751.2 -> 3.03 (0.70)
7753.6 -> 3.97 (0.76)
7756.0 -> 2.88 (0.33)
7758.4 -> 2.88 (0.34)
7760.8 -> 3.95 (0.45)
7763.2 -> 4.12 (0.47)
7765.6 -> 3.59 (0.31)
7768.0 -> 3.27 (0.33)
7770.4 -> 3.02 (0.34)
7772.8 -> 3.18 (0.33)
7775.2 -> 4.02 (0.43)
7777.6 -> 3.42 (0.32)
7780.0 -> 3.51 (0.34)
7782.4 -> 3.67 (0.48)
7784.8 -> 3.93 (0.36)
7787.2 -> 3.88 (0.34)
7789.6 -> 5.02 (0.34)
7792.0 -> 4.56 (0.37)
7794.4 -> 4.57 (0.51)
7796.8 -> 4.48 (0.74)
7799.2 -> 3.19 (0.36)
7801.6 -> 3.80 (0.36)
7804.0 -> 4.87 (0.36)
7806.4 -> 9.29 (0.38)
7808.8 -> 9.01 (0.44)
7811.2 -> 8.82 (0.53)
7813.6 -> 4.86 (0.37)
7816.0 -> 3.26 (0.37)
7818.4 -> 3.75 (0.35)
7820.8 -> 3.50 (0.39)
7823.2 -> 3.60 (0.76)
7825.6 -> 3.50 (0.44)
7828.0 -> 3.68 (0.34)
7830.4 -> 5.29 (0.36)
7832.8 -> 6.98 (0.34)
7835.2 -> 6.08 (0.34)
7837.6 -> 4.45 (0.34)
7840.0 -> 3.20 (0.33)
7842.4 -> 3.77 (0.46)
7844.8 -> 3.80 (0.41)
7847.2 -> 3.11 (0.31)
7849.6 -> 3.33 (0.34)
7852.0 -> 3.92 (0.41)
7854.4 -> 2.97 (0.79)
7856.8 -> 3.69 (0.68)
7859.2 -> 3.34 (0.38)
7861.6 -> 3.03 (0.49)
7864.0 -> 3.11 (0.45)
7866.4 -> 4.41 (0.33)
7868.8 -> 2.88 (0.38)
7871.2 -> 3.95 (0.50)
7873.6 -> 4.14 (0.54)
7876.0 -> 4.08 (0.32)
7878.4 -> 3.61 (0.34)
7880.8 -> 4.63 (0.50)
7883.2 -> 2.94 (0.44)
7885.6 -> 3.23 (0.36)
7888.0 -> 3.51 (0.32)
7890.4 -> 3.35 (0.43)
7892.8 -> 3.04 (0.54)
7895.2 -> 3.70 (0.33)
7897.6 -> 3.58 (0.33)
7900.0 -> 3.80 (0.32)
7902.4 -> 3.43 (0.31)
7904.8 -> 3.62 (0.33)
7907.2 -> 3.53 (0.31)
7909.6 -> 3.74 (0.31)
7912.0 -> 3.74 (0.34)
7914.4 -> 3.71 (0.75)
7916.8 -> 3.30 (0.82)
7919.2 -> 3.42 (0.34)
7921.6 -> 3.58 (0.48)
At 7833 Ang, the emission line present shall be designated [N II] 6583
